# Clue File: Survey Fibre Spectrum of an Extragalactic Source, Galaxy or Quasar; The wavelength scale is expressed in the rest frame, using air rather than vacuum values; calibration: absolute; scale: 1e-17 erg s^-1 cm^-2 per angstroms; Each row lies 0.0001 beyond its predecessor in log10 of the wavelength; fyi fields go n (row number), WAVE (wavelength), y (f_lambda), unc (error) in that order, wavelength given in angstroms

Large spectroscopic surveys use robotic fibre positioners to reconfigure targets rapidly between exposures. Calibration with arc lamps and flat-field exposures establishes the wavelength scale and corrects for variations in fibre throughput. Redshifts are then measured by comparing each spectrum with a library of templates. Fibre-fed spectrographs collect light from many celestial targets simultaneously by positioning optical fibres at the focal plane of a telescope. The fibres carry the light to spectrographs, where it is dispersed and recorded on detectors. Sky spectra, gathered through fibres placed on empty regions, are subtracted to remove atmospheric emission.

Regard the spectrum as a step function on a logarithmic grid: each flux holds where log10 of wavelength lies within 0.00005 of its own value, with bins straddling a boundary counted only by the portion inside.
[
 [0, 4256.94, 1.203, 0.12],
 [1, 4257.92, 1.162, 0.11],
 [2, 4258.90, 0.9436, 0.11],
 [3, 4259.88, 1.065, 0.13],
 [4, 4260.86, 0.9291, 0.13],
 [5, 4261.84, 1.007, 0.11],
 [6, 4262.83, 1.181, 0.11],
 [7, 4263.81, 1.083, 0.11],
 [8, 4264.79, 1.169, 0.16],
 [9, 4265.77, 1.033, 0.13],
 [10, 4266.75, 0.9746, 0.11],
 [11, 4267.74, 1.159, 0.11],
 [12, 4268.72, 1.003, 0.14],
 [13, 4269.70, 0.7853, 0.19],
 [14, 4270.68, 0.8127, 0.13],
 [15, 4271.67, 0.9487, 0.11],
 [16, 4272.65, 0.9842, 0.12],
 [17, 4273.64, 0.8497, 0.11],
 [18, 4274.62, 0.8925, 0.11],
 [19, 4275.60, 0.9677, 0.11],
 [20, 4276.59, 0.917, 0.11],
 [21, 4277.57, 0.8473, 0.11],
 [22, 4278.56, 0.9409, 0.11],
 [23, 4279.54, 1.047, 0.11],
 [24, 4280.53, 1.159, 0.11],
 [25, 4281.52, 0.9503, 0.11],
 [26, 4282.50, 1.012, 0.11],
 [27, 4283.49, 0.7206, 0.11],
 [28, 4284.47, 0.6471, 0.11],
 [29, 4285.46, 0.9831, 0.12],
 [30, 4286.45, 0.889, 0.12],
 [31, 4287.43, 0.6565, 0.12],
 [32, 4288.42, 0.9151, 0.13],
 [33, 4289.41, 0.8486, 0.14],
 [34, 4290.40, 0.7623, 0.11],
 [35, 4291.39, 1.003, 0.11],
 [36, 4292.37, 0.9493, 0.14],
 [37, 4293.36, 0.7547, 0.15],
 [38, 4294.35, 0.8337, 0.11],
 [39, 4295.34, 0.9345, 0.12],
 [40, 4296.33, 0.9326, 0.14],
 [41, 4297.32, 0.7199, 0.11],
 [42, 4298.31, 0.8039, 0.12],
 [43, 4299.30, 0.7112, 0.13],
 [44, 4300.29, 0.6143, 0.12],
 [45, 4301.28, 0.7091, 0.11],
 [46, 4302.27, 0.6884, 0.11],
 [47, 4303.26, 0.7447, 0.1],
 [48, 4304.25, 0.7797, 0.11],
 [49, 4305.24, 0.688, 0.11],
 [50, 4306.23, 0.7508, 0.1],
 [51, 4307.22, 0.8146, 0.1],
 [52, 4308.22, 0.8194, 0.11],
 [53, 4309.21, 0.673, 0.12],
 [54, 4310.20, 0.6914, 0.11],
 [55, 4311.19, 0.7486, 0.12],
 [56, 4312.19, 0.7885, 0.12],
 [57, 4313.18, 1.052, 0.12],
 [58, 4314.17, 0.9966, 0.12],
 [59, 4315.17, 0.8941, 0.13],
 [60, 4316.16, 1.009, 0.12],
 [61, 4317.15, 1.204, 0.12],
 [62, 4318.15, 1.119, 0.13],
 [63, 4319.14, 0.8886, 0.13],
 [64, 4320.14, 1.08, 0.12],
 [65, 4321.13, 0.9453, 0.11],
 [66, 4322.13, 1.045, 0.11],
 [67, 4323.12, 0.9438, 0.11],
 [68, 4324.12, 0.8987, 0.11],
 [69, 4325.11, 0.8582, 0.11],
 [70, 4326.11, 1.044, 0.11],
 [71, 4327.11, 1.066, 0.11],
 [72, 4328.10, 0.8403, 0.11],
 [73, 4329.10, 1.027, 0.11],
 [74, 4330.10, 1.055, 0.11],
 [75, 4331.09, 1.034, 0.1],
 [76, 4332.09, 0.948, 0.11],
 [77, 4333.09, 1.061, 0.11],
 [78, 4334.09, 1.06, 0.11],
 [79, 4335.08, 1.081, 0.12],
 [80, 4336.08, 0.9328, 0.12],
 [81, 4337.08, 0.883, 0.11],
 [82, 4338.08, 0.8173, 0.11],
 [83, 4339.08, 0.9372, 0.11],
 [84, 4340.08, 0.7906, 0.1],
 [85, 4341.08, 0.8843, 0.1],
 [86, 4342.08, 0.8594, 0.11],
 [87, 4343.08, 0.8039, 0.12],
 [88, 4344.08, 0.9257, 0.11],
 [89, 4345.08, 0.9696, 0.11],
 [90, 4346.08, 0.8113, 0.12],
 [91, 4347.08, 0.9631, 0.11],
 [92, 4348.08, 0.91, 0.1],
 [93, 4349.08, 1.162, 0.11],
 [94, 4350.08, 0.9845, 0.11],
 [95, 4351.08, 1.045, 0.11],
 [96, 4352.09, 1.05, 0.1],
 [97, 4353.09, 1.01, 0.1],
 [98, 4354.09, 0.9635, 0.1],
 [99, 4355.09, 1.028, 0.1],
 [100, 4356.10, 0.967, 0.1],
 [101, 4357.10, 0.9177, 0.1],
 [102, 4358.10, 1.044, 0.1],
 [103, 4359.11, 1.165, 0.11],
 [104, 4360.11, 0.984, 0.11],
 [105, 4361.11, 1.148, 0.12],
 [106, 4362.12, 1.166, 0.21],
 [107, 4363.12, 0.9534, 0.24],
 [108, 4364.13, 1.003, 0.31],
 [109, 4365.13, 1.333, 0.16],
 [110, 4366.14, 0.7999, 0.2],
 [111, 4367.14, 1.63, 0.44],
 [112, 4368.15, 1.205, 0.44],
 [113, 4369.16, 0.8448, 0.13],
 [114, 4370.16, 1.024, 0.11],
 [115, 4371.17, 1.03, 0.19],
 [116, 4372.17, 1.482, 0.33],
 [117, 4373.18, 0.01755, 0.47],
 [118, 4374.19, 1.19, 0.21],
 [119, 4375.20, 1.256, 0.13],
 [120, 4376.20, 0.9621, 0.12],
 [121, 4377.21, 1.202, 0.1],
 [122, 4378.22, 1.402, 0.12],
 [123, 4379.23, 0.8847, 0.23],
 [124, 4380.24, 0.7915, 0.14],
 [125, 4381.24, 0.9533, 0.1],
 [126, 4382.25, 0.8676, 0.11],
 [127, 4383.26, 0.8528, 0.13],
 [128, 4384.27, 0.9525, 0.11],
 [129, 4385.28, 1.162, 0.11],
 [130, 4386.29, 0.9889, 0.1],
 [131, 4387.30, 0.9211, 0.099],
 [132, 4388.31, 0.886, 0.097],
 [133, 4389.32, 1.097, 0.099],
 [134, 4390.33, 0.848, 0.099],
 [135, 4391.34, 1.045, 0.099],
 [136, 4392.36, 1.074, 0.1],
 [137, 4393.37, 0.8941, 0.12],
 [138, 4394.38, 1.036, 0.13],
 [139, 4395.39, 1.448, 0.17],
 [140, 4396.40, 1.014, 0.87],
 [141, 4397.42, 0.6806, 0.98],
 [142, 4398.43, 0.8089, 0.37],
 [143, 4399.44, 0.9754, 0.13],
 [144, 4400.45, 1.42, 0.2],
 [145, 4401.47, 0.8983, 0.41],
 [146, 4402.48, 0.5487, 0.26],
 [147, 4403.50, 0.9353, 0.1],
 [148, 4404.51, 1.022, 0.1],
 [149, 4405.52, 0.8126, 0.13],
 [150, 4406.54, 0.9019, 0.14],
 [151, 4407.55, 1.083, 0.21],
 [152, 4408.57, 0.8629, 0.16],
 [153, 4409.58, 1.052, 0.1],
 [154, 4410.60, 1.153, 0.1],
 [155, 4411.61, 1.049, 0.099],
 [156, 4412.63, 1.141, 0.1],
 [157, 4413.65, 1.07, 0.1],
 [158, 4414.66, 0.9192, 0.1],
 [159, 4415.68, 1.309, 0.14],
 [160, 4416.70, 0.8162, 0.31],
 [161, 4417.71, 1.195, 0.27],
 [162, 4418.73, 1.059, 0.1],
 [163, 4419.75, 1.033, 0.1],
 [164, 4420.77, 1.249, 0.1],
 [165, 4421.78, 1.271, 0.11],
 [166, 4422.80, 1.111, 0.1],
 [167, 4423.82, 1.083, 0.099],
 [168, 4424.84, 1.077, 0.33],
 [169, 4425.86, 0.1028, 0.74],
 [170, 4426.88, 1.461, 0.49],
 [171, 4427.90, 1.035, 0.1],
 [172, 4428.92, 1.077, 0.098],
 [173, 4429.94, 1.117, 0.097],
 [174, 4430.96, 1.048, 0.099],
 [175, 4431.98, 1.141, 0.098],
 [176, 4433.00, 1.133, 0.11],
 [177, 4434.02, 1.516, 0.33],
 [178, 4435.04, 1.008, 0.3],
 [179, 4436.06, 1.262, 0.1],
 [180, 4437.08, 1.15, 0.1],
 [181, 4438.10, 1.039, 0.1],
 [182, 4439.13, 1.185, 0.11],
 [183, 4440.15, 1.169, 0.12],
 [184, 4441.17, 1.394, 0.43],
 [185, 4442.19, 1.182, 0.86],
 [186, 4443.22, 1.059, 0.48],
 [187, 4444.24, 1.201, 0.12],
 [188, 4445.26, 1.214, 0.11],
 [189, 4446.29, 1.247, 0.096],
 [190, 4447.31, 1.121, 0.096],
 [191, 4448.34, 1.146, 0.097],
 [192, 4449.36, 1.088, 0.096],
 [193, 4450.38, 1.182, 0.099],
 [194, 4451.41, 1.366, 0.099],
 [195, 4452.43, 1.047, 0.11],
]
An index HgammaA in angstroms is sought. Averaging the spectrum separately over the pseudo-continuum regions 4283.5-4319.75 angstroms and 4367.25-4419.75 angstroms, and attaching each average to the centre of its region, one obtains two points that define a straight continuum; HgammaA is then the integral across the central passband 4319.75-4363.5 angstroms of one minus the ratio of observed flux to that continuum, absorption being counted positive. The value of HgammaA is -3.4 angstroms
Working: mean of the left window 0.833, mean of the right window 1.01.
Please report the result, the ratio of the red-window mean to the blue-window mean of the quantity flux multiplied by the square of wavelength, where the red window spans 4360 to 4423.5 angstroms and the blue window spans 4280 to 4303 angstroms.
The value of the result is 1.29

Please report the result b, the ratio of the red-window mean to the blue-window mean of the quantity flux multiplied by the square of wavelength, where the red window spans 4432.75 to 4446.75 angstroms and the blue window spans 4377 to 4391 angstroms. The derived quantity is 1.25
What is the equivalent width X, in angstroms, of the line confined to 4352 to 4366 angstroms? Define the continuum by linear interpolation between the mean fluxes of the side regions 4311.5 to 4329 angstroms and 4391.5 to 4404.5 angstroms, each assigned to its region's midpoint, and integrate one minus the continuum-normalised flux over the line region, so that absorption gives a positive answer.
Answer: -0.9 angstroms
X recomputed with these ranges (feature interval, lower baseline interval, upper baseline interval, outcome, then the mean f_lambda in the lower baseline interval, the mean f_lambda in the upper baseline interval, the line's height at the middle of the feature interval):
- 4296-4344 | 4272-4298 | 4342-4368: 3.5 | 0.889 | 1.03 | 0.959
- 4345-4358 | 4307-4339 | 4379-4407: -0.5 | 0.948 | 0.955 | 0.951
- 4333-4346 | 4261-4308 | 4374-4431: 0.4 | 0.884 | 1.02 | 0.947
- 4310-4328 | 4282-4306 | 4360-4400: -2.0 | 0.804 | 1.02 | 0.867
